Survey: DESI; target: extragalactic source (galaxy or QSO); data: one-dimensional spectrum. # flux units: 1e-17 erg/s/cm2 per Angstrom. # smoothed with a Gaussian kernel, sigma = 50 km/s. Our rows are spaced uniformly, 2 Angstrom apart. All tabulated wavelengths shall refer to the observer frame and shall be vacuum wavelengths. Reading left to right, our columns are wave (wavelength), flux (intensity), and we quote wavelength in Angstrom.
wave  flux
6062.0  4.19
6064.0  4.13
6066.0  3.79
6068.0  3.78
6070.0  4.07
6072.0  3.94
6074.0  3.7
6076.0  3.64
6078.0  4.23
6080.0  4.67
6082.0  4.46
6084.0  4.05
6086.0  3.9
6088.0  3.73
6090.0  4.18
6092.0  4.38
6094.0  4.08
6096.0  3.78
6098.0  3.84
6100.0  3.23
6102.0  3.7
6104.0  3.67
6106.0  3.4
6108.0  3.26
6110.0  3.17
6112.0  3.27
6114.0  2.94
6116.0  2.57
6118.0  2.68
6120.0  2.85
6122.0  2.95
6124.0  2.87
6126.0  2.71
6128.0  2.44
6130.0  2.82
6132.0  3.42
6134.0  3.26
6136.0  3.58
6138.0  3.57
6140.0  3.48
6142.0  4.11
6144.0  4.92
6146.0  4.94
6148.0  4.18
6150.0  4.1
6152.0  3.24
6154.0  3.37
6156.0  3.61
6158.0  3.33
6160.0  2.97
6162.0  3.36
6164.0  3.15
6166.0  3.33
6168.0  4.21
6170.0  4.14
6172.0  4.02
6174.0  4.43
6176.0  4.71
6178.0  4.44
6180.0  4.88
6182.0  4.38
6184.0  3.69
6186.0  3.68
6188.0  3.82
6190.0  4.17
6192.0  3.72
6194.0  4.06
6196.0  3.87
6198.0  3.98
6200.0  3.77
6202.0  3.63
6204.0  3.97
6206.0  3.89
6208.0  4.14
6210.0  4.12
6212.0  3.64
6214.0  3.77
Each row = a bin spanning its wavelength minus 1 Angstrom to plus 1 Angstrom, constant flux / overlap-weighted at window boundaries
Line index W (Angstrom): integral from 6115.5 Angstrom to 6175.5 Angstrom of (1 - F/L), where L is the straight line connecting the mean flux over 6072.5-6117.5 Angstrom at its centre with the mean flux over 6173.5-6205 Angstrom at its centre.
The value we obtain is 6.20 Angstrom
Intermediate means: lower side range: 3.71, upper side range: 4.07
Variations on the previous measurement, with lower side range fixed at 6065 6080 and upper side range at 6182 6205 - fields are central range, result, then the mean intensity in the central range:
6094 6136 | 7.9 Angstrom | 3.17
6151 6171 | 2.2 Angstrom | 3.47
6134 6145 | 0.1 Angstrom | 3.87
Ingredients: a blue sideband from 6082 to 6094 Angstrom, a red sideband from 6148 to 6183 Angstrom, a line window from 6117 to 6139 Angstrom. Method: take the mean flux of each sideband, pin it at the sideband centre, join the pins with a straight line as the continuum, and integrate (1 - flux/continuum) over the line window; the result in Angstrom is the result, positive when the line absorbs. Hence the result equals 5.3 Angstrom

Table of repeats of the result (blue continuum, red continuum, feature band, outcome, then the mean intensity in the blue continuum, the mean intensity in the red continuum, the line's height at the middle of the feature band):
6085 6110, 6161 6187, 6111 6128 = 4.41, 3.74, 4.03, 3.82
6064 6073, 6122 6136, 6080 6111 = -2.77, 3.92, 2.97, 3.5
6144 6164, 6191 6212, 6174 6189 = -1.65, 3.71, 3.9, 3.82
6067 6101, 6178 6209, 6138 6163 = 1.23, 3.98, 3.99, 3.99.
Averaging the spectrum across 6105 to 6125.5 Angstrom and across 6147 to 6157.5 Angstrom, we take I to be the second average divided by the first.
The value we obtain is 1.23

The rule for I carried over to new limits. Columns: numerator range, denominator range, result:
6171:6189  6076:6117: 1.14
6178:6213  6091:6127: 1.21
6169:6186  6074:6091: 1.05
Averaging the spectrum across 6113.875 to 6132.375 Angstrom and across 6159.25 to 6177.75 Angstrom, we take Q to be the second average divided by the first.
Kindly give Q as 1.4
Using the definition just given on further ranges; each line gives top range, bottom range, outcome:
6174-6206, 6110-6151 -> 1.20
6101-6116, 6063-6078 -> 0.85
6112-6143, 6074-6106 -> 0.78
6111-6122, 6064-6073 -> 0.73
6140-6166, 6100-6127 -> 1.21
